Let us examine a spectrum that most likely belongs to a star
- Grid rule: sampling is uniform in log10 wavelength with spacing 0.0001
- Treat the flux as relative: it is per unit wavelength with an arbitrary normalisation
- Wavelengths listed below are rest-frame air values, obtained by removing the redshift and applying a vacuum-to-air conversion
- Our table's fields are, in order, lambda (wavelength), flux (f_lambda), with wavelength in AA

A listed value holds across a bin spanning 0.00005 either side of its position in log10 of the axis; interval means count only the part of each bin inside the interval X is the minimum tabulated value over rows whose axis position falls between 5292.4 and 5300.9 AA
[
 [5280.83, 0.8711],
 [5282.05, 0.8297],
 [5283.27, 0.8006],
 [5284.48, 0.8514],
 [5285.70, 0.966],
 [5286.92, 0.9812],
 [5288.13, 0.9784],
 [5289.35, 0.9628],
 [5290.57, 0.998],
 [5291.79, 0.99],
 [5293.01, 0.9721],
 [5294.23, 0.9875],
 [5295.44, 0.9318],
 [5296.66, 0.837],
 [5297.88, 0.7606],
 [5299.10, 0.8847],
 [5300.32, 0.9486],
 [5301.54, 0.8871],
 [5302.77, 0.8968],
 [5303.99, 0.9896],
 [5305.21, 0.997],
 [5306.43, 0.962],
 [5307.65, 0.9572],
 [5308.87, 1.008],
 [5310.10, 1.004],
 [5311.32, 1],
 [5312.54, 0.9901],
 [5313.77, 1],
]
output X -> 0.7606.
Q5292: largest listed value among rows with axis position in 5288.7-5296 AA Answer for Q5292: 0.998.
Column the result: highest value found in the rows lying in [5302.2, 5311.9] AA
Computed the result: 1.008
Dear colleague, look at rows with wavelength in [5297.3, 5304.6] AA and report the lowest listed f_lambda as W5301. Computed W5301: 0.7606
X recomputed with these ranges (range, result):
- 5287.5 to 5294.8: 0.9628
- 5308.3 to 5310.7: 1.004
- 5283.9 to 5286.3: 0.8514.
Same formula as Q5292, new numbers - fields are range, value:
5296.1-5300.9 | 0.9486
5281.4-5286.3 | 0.966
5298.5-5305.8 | 0.997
